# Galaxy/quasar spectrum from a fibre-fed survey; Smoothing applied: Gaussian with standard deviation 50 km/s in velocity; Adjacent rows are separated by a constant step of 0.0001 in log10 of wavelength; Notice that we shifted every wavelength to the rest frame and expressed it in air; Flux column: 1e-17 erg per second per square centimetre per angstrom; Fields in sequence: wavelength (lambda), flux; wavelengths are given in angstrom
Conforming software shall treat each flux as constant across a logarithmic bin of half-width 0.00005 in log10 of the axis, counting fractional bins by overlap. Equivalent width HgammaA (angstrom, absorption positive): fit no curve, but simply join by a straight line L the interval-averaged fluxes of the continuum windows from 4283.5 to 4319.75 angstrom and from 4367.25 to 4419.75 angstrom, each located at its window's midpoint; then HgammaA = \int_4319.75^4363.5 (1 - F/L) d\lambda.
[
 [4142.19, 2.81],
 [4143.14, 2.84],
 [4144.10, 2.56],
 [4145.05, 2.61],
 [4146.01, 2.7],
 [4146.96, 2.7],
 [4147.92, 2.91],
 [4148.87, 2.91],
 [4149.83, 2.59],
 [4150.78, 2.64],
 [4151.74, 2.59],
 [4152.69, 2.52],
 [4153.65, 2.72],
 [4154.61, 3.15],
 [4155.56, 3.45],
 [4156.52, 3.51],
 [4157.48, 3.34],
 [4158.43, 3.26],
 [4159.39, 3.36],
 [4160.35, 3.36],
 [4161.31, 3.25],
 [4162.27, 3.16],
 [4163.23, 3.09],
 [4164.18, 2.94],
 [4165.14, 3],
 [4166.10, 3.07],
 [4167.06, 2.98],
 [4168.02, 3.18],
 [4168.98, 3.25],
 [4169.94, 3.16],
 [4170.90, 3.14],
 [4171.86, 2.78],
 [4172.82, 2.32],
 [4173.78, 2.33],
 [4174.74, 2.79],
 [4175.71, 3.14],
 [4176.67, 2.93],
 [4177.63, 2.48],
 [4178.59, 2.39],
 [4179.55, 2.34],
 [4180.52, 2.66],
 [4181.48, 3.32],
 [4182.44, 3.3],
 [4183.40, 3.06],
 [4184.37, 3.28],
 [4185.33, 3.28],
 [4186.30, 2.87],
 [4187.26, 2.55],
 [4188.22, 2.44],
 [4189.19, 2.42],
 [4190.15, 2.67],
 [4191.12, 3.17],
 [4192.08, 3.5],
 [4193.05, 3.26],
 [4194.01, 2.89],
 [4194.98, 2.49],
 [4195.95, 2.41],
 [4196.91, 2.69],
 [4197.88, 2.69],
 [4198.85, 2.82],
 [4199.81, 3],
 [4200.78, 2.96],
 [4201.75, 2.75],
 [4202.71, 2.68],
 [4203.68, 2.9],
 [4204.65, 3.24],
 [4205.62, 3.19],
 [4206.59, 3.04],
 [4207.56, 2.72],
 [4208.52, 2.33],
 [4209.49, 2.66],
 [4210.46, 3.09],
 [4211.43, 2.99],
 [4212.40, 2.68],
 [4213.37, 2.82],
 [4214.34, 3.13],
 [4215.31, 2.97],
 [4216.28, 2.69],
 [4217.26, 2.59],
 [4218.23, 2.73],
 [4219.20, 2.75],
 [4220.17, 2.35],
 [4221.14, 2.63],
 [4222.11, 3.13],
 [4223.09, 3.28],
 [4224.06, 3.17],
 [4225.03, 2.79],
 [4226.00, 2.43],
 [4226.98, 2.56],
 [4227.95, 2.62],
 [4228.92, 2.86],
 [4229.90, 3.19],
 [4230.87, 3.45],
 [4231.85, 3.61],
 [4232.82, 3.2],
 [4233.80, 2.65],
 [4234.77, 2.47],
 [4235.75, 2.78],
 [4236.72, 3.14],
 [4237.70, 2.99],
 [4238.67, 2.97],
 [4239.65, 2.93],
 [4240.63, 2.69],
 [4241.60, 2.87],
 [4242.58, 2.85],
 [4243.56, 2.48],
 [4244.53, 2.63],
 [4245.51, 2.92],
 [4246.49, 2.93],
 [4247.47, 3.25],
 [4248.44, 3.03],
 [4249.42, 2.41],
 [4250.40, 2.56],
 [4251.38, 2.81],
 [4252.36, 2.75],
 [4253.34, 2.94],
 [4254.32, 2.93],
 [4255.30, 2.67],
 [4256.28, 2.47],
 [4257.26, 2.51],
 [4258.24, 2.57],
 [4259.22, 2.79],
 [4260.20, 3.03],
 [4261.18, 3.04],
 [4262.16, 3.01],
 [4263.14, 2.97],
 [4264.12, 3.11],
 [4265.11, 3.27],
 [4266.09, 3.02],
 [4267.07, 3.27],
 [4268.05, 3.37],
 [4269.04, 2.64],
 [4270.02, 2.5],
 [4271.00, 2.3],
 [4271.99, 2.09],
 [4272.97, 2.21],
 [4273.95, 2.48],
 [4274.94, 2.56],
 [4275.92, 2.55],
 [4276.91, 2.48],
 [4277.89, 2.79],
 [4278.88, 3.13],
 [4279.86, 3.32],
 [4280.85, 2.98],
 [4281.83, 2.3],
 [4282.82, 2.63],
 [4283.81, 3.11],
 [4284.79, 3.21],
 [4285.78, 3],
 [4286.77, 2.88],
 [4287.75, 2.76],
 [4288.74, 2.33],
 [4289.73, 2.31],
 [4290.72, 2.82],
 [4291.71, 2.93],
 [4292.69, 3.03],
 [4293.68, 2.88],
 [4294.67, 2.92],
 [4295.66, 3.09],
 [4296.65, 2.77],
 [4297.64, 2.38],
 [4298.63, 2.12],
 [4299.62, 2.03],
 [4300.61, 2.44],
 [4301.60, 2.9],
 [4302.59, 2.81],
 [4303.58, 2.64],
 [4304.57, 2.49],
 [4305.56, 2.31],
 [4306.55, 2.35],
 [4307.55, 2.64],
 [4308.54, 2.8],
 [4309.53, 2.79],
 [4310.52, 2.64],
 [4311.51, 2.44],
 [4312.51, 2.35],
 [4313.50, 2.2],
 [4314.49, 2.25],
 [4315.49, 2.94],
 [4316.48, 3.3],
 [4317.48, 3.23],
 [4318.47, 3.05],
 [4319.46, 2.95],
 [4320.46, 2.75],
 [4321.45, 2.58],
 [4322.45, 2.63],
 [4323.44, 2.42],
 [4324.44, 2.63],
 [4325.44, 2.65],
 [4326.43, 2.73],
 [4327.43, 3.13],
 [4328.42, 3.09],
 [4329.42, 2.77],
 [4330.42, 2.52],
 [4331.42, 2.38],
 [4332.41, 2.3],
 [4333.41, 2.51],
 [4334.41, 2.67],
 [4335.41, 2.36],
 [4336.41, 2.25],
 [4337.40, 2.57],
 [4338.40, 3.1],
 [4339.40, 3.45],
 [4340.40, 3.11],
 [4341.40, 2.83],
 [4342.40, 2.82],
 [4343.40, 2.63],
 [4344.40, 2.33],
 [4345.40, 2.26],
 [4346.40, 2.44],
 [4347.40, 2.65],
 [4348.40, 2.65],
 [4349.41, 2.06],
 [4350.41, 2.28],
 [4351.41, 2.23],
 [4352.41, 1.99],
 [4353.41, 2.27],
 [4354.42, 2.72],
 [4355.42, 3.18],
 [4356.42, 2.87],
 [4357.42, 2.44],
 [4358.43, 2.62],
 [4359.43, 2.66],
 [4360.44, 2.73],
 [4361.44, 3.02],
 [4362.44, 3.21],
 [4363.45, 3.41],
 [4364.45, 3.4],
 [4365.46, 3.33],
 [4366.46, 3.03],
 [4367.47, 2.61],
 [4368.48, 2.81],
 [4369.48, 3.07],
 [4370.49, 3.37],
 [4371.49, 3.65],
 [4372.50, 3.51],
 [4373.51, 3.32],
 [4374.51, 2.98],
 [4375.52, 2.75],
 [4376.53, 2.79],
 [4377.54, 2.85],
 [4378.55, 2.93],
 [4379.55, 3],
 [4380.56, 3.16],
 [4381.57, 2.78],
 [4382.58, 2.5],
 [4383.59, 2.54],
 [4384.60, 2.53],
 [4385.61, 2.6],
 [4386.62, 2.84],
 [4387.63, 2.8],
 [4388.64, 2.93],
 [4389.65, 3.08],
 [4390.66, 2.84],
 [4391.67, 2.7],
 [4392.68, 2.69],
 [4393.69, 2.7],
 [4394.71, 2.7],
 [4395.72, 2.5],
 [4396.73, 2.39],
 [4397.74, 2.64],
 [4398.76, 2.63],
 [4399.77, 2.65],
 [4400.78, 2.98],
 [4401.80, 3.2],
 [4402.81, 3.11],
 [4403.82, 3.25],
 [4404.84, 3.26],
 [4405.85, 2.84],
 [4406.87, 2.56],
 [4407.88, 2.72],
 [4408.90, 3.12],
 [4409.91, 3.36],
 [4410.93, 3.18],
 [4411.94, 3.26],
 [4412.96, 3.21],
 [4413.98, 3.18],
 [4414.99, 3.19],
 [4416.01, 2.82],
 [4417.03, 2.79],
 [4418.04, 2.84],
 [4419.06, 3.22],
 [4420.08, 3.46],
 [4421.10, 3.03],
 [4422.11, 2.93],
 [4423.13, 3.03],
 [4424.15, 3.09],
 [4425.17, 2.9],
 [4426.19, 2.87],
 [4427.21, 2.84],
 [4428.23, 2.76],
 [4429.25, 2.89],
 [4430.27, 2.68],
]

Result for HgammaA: 2.3 angstrom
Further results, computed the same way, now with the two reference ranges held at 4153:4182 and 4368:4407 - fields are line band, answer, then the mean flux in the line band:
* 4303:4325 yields 2.0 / 2.65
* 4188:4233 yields 1.6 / 2.86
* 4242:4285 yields 2.3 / 2.79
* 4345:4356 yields 1.8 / 2.43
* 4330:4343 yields 1.0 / 2.68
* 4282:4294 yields 0.5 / 2.81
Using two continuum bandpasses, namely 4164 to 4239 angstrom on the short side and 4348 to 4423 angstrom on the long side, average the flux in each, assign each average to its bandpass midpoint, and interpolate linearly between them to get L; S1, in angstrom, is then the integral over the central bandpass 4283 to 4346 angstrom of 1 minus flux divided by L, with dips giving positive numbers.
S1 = 4.17 angstrom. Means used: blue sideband 2.87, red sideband 2.89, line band 2.69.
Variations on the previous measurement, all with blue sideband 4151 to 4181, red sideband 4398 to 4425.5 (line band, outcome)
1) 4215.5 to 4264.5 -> 2.16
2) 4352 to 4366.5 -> 0.73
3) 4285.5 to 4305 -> 2.07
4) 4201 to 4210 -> 0.38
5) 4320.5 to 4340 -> 2.13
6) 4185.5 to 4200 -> 0.80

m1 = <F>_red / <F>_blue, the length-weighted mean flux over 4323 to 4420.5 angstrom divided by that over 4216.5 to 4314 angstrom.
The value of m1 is 1.02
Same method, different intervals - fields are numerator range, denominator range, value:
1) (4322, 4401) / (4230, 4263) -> 0.96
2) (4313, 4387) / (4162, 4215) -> 0.96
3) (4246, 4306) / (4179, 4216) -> 0.96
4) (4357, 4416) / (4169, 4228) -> 1.04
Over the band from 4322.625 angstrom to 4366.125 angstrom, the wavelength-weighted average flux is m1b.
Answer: 2.69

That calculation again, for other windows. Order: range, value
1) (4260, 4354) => 2.68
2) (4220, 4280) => 2.83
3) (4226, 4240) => 2.94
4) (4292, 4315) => 2.58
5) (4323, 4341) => 2.7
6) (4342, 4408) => 2.8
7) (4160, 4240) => 2.89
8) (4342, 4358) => 2.49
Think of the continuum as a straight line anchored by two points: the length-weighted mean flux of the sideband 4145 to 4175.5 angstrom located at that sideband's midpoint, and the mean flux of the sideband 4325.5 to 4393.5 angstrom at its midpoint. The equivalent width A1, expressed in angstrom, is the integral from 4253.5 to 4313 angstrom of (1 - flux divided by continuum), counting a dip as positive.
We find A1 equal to 2.81 angstrom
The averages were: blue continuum 2.97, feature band 2.72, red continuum 2.79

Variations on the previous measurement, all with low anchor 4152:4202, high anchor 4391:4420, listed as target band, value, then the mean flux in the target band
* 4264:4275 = 0.8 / 2.73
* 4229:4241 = -0.3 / 3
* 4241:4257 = 0.9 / 2.78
